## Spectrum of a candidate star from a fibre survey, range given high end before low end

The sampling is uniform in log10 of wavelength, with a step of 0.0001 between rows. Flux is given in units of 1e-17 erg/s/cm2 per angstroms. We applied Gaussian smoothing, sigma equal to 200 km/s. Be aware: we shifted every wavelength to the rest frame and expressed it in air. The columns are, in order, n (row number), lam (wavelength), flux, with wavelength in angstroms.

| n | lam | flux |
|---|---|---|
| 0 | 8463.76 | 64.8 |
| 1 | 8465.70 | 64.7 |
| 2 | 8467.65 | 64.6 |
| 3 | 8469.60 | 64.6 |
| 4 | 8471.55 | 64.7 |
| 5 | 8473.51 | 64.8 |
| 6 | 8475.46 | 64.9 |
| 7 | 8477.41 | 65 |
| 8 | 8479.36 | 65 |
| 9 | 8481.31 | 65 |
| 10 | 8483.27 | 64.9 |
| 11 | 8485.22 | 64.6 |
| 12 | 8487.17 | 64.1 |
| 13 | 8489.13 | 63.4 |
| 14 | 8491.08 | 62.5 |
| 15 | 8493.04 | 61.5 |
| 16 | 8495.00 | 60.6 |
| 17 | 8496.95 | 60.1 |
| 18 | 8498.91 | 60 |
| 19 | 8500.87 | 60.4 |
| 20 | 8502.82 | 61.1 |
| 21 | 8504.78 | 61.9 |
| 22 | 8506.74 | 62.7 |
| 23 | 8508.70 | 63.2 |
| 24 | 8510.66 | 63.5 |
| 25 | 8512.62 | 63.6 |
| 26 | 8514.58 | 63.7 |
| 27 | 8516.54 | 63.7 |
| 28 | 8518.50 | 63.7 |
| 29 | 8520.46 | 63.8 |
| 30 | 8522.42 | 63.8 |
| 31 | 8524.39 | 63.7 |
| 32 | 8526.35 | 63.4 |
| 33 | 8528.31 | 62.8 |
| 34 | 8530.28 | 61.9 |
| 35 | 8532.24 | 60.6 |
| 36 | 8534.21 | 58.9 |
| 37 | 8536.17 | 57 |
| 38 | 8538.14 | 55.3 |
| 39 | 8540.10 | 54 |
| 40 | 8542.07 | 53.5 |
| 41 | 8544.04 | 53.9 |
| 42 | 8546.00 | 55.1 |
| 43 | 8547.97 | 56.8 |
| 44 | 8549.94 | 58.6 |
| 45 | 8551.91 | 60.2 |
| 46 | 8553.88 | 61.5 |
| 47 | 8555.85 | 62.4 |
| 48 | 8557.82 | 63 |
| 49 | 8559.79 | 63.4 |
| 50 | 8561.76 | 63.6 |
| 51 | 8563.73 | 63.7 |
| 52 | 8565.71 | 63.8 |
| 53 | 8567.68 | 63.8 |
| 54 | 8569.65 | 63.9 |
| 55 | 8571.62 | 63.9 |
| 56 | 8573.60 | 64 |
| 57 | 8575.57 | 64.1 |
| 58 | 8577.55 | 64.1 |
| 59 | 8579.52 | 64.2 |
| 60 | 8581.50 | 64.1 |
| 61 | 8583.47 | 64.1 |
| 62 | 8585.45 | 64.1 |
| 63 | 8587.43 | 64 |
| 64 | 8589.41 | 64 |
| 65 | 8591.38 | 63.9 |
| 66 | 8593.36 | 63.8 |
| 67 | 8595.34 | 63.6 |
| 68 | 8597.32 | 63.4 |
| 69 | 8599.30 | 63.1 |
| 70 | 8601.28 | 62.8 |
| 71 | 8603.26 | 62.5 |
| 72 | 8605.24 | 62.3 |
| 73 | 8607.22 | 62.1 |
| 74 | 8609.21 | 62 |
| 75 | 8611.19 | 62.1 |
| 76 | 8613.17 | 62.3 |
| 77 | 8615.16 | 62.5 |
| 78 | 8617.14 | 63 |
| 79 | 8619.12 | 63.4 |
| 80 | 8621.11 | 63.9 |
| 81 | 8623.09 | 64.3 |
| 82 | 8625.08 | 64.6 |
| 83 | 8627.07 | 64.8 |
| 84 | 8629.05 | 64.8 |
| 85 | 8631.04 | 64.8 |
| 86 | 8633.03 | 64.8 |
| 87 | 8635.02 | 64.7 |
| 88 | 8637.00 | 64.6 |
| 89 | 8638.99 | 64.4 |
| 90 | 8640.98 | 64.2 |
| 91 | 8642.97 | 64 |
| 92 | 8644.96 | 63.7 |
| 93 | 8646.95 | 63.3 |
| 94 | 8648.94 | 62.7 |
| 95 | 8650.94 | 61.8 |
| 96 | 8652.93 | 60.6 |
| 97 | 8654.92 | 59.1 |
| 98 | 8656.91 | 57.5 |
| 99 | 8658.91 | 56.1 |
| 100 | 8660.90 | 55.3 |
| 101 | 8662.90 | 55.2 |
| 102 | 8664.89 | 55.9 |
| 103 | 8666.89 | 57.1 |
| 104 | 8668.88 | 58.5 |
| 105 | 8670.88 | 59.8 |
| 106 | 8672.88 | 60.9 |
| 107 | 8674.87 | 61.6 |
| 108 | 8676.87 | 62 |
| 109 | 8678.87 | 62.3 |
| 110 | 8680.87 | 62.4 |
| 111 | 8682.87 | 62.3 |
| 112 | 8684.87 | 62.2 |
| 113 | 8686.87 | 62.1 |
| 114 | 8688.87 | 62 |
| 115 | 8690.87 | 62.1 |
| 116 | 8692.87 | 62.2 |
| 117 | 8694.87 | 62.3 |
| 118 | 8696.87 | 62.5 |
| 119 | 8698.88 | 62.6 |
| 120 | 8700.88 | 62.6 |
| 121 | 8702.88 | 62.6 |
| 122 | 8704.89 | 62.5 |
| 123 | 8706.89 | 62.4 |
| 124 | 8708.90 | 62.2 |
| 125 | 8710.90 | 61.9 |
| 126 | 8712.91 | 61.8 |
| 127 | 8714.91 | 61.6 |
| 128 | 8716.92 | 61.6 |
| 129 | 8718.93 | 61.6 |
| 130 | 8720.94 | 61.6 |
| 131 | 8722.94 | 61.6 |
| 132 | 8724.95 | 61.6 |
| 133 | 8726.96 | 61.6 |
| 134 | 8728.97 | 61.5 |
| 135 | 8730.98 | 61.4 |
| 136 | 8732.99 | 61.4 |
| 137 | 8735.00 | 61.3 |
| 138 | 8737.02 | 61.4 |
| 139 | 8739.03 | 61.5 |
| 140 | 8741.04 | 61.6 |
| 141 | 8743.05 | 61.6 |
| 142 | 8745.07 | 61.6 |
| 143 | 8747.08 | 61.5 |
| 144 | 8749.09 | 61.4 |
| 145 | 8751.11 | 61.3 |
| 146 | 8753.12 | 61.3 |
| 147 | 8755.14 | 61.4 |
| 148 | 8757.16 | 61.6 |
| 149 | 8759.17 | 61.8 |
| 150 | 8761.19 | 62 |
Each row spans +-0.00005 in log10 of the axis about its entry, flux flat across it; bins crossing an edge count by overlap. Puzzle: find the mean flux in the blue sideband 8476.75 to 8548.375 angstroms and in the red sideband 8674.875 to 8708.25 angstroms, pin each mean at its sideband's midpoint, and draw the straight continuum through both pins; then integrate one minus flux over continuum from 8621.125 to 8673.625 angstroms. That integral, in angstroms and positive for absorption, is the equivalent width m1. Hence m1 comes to 0.5 angstroms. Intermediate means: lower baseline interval 61.3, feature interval 61.5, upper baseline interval 62.3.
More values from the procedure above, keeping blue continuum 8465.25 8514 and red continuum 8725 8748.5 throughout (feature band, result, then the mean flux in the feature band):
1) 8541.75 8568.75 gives 1.0 angstroms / 60.4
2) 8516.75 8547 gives 1.6 angstroms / 59.5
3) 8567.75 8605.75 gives -0.7 angstroms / 63.7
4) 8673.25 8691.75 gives -0.1 angstroms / 62.1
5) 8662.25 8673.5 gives 0.7 angstroms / 57.9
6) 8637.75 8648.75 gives -0.3 angstroms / 63.8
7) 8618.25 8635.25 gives -0.6 angstroms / 64.4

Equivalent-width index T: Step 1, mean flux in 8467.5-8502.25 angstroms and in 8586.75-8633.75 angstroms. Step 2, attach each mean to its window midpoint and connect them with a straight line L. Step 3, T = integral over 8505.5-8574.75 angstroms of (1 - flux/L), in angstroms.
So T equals 2.3 angstroms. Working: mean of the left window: 63.3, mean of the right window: 63.4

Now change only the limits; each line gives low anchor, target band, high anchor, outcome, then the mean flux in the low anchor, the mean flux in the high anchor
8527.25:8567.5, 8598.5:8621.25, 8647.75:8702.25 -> -0.99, 59.6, 60.5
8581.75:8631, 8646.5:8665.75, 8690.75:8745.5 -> 1.26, 63.4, 61.9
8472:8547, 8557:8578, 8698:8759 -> -0.71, 61.6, 61.7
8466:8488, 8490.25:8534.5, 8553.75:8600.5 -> 1.44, 64.7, 63.7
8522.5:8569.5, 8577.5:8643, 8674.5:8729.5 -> -2.93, 60.2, 62.1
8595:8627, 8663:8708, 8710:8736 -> 0.56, 63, 61.6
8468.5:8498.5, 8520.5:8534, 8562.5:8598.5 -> 0.25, 63.6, 63.9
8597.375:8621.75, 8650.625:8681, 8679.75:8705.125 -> 1.68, 62.7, 62.3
